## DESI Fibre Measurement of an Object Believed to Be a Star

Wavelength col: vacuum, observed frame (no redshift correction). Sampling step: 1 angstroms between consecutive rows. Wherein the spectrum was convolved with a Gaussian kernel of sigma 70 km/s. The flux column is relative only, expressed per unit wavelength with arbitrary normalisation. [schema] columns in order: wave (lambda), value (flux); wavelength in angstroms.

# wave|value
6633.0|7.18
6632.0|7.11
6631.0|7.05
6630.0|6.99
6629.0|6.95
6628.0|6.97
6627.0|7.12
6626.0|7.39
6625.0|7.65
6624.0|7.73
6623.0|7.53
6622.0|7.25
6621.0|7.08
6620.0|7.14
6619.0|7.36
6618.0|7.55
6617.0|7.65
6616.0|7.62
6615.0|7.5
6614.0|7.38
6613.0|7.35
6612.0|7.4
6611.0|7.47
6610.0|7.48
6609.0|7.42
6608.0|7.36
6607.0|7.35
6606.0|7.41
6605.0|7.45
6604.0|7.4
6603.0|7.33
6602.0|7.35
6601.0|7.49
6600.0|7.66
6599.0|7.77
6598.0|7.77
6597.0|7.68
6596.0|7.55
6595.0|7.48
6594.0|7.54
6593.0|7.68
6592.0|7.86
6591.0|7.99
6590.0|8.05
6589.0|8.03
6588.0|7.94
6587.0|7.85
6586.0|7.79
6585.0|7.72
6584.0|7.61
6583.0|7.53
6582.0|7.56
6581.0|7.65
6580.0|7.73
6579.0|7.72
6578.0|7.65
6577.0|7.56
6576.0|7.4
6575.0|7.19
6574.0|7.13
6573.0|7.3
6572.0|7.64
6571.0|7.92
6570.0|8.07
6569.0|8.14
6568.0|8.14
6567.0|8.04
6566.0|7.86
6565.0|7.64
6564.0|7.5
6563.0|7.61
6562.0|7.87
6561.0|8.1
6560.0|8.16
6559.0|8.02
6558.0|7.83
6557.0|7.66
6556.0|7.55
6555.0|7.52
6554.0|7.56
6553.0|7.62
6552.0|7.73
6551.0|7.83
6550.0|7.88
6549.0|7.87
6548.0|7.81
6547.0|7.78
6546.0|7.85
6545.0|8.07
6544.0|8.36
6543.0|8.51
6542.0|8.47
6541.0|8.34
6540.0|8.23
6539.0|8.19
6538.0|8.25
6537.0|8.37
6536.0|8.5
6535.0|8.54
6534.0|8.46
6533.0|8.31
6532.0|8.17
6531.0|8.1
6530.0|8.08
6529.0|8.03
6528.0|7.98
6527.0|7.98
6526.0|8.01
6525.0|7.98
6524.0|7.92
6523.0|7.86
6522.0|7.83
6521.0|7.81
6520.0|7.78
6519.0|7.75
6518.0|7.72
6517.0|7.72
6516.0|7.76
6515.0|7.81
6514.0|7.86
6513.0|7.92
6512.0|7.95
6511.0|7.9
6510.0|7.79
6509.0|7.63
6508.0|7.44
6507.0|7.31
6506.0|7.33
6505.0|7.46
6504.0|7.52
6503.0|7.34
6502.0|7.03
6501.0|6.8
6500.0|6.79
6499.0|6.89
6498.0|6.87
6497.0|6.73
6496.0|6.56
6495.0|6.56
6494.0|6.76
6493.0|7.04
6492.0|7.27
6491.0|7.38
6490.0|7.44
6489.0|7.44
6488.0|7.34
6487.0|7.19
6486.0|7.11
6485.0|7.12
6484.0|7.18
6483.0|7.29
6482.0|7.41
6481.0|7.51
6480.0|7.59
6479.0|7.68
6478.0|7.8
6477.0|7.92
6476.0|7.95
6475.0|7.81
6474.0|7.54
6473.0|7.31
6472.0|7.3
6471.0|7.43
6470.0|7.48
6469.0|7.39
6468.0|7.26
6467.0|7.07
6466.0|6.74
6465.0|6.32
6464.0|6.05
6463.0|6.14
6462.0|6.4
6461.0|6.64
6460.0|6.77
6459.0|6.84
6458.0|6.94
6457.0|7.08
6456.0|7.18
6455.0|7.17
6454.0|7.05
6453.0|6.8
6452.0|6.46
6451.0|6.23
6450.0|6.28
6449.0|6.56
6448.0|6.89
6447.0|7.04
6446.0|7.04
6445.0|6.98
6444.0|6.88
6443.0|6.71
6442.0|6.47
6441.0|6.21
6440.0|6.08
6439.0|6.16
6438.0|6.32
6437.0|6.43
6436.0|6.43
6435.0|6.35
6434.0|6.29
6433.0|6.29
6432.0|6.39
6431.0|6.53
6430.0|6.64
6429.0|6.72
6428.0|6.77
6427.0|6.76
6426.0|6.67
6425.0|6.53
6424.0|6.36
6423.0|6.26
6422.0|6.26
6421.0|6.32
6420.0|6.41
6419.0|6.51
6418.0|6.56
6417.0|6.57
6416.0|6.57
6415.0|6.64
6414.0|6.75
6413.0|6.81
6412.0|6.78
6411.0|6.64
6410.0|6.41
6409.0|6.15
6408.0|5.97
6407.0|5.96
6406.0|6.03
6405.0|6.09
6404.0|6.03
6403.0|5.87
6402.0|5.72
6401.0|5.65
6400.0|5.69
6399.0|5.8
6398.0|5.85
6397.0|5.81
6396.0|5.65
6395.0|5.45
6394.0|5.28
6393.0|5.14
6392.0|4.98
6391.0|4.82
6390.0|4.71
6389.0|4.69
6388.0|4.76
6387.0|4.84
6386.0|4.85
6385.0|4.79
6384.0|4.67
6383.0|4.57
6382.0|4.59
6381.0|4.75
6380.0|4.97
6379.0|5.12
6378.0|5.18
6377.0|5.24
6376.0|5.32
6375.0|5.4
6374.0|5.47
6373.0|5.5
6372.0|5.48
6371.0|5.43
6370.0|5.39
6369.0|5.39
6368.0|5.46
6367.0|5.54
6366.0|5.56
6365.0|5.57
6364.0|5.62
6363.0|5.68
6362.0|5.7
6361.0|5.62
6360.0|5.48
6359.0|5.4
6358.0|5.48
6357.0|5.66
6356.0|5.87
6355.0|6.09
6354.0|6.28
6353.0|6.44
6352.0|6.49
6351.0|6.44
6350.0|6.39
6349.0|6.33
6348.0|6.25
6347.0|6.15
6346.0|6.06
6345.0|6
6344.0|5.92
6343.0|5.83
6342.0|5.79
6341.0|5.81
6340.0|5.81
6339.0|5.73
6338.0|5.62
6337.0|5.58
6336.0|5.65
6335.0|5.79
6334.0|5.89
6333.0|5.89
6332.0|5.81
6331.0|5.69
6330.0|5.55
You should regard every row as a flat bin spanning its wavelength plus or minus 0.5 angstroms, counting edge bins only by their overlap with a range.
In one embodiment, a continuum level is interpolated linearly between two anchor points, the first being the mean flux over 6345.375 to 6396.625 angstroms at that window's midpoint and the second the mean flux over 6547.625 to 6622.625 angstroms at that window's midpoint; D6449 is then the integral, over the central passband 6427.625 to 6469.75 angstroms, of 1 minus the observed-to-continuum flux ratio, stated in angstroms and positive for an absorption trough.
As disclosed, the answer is -2.7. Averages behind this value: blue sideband 5.45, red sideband 7.64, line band 6.65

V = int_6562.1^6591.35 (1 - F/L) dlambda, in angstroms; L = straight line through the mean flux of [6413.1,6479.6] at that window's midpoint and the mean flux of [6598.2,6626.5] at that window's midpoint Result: -1.7 angstroms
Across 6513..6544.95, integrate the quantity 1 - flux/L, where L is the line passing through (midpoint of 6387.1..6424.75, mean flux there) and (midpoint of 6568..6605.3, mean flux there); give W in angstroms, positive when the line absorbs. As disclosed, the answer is -4.4 angstroms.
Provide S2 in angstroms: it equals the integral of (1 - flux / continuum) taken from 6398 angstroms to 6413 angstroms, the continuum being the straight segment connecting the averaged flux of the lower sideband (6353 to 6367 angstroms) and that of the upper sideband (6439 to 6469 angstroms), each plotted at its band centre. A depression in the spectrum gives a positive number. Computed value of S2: 0.29 angstroms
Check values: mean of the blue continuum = 5.71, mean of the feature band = 6.07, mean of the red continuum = 6.7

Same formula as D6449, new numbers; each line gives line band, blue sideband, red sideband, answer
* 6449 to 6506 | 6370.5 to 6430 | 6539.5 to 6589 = -3.0 angstroms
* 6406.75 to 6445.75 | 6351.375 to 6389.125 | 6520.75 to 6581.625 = -2.0 angstroms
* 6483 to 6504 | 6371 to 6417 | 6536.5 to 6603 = -0.7 angstroms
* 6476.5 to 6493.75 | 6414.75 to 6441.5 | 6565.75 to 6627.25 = -1.4 angstroms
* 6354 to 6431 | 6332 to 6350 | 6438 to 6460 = 6.7 angstroms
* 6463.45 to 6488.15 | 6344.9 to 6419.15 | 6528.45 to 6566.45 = -1.1 angstroms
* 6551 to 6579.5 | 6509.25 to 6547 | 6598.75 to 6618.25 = 0.2 angstroms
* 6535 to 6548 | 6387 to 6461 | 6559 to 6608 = -1.6 angstroms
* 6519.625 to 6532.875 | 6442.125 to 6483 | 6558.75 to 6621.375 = -1.2 angstroms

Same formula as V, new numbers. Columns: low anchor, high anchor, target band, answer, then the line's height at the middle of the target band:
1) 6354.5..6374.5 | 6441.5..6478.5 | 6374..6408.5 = 3.8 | 5.96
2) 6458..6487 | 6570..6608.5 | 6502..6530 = -1.6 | 7.34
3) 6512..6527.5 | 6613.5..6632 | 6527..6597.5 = -2.2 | 7.63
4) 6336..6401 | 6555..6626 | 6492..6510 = -0.8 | 6.78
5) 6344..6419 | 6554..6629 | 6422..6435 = -0.8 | 6.12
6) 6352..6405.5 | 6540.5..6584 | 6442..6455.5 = -0.9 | 6.32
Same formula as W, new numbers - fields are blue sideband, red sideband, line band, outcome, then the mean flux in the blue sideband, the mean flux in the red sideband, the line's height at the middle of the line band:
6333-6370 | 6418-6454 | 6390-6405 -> 1.6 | 5.84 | 6.52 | 6.21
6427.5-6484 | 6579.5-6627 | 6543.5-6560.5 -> -1.2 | 6.88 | 7.56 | 7.32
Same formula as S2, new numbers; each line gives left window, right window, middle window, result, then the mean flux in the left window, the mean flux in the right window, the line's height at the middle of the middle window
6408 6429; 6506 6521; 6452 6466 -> 0.6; 6.53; 7.73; 7.04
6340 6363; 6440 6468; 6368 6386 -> 3.0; 5.97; 6.7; 6.15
